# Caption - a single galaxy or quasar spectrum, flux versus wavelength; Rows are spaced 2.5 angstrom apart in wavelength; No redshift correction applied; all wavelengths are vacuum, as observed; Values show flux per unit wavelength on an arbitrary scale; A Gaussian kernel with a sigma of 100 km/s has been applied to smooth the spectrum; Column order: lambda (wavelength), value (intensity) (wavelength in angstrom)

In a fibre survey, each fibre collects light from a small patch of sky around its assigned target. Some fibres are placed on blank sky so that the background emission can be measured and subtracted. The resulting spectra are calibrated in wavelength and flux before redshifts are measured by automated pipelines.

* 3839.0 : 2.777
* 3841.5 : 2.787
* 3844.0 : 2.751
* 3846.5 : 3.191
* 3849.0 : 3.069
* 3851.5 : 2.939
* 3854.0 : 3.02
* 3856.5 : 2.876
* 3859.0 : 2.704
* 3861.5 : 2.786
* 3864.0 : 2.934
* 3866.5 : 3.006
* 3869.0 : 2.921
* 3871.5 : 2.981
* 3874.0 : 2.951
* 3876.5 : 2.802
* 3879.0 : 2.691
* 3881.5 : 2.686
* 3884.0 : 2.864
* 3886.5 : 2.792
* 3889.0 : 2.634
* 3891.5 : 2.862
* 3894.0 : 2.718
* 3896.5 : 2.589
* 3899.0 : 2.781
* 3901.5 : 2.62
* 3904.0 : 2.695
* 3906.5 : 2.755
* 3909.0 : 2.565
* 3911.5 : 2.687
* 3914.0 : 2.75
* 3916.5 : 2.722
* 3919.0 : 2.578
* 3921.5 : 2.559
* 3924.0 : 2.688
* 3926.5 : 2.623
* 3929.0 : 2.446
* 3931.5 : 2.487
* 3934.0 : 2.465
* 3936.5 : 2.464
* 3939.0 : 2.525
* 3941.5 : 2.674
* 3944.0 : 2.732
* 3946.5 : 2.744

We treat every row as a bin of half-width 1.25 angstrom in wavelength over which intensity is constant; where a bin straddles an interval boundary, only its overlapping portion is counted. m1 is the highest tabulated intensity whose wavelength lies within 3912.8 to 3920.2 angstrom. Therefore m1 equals 2.75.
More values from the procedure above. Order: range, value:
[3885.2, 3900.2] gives 2.862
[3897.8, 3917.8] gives 2.781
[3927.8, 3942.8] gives 2.674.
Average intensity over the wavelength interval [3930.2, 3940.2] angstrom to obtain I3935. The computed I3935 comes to 2.48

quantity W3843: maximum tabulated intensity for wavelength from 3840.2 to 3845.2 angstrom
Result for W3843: 2.787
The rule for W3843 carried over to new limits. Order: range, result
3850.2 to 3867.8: 3.02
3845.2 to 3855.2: 3.191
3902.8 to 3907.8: 2.755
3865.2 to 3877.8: 3.006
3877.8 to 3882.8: 2.691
